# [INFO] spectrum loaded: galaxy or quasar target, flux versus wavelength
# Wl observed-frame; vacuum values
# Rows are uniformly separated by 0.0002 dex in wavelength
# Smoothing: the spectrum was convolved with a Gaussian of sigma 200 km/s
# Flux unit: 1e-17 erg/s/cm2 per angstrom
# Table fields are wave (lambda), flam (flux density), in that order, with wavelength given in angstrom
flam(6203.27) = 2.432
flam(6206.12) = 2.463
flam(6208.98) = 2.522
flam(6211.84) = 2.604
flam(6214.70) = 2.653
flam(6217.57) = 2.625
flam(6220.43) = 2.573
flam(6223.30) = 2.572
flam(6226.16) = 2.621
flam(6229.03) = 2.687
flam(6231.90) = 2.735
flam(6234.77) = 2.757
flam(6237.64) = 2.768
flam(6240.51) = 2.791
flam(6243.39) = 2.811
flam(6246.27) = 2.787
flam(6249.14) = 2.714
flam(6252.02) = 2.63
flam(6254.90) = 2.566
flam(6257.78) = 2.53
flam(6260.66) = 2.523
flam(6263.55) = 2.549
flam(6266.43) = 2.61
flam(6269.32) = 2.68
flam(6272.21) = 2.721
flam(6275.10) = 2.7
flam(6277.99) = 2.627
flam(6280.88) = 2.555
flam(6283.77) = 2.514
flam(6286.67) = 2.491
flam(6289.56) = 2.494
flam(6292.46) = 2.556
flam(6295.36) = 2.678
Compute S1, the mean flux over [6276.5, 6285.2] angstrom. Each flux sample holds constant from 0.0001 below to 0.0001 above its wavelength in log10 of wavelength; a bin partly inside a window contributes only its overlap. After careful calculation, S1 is 2.57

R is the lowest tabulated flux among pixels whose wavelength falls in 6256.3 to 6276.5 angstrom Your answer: 2.523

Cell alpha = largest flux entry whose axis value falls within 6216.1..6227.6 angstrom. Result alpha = 2.625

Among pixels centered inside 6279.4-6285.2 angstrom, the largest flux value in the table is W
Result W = 2.555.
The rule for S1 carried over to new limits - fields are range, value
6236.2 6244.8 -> 2.79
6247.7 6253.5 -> 2.67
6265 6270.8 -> 2.64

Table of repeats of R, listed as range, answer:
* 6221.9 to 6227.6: 2.572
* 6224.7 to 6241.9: 2.621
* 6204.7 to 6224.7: 2.463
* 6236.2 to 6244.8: 2.768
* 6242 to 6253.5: 2.63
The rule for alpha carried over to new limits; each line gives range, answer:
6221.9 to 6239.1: 2.768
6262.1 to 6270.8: 2.68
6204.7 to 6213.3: 2.604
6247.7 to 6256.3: 2.714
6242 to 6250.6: 2.811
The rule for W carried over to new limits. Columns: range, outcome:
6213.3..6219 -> 2.653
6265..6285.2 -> 2.721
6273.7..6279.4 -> 2.7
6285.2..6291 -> 2.494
